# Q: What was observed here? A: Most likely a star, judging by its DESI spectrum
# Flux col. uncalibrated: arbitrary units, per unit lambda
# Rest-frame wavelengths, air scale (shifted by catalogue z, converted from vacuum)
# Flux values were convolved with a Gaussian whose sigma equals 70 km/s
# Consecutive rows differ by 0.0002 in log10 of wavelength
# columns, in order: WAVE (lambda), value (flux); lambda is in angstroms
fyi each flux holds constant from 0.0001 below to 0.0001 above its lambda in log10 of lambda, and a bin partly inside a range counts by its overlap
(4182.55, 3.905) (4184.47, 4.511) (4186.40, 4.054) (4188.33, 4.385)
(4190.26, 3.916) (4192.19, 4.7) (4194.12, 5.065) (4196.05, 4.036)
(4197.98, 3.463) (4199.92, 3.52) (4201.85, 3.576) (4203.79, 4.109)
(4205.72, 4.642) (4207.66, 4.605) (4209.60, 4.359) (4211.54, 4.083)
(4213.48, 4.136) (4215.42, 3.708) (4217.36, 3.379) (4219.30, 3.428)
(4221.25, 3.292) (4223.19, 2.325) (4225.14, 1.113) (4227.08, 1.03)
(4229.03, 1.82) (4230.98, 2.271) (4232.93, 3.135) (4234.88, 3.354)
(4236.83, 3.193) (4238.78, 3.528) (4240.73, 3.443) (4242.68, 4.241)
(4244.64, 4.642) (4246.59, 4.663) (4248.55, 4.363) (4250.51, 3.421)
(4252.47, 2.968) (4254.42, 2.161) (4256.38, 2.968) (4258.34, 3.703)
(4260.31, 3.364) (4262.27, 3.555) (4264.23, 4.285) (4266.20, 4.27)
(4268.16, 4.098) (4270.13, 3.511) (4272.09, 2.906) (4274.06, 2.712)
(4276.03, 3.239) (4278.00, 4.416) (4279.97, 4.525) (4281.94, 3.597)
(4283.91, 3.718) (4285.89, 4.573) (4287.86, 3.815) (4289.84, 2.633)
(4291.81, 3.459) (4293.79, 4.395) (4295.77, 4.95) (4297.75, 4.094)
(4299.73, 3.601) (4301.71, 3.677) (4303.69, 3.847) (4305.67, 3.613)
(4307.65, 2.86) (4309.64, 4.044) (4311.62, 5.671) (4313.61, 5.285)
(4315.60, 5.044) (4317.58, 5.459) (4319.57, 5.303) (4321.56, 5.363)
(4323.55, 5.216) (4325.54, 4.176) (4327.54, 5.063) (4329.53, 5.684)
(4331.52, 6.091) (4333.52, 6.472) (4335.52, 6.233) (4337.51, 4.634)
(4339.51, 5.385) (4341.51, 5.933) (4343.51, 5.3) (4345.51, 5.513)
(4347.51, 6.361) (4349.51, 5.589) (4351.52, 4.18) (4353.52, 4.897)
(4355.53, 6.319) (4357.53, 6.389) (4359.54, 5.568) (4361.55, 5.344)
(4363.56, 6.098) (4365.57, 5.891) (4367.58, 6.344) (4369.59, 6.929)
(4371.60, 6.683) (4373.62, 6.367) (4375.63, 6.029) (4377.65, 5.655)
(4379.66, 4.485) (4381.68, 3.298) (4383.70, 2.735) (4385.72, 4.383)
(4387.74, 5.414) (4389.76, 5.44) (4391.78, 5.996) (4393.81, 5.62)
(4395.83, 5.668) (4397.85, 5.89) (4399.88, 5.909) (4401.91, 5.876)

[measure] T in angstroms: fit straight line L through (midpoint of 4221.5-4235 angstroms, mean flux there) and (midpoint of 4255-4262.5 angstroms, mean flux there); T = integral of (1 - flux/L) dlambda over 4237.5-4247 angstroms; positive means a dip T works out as -4.8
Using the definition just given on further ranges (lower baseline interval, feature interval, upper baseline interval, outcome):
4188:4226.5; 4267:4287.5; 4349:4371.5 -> 4.2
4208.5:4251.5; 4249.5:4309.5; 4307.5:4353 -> 9.1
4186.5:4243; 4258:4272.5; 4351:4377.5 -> 2.0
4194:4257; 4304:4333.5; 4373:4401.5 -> -3.2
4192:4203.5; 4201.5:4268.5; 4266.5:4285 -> 6.8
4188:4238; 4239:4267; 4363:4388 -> 1.6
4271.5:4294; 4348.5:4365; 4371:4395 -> -2.8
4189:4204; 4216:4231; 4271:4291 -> 5.9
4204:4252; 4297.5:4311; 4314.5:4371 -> 3.2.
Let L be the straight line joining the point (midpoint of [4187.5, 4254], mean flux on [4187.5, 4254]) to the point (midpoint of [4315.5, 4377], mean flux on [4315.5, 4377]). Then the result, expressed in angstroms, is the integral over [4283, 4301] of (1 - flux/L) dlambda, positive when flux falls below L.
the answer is 3.2 angstroms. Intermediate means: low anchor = 3.57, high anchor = 5.68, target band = 3.91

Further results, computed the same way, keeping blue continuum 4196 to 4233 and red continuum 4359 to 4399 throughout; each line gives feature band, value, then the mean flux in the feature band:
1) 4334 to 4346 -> -1.4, 5.54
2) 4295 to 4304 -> 0.8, 4.03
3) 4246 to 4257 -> 1.1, 3.39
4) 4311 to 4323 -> -1.8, 5.34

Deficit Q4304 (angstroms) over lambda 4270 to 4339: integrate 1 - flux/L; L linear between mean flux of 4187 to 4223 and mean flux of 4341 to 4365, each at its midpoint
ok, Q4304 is 9.4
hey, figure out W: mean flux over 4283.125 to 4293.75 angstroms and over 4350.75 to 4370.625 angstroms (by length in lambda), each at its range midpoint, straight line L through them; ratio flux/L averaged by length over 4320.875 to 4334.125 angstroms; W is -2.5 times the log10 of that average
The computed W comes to -0.12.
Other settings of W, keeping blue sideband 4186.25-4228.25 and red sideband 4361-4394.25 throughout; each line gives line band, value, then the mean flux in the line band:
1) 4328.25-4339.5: -0.16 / 5.77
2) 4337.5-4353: -0.06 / 5.39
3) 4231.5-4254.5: 0.12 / 3.62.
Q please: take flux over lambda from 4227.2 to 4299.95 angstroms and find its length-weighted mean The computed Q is 3.58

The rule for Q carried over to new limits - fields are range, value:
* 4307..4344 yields 5.24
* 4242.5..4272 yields 3.71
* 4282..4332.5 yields 4.45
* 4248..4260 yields 3.23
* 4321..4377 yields 5.72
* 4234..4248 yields 3.89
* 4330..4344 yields 5.73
